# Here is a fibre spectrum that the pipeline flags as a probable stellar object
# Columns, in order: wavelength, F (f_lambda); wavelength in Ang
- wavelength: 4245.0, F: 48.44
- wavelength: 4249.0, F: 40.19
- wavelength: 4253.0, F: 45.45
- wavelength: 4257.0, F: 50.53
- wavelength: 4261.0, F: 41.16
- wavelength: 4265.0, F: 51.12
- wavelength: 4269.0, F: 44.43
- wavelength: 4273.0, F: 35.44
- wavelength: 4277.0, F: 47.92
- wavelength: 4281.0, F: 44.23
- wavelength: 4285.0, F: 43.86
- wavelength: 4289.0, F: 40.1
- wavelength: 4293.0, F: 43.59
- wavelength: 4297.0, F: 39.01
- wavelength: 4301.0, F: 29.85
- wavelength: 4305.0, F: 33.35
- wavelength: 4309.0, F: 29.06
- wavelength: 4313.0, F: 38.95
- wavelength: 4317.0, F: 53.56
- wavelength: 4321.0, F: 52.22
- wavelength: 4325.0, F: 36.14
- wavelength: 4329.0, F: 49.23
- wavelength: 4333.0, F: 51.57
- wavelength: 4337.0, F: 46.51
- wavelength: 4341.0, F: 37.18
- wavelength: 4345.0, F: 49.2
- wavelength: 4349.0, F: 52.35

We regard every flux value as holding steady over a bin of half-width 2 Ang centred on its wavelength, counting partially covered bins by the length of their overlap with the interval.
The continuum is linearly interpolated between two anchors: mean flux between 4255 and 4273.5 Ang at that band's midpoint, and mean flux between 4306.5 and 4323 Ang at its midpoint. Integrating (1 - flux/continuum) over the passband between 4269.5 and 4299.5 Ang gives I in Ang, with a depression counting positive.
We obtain 1.7 Ang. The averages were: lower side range 45.3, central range 41.9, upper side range 43.1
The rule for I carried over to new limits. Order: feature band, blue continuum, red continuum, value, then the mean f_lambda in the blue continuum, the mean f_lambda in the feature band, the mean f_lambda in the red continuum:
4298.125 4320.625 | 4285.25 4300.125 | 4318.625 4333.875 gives 2.99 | 40.4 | 38.1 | 47.1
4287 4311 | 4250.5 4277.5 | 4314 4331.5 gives 5.45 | 44.9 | 35.8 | 47.4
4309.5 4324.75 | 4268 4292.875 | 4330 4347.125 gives 0.01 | 42.7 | 45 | 46.3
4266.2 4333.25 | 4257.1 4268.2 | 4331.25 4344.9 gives 6.33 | 46.7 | 41.8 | 45.5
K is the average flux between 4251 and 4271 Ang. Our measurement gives 46.5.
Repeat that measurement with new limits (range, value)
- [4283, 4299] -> 41.6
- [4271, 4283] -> 42.5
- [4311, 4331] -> 46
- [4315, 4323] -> 52.9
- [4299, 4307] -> 31.6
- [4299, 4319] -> 37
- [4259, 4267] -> 46.1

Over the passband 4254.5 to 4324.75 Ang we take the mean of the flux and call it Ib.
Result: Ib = 42.1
